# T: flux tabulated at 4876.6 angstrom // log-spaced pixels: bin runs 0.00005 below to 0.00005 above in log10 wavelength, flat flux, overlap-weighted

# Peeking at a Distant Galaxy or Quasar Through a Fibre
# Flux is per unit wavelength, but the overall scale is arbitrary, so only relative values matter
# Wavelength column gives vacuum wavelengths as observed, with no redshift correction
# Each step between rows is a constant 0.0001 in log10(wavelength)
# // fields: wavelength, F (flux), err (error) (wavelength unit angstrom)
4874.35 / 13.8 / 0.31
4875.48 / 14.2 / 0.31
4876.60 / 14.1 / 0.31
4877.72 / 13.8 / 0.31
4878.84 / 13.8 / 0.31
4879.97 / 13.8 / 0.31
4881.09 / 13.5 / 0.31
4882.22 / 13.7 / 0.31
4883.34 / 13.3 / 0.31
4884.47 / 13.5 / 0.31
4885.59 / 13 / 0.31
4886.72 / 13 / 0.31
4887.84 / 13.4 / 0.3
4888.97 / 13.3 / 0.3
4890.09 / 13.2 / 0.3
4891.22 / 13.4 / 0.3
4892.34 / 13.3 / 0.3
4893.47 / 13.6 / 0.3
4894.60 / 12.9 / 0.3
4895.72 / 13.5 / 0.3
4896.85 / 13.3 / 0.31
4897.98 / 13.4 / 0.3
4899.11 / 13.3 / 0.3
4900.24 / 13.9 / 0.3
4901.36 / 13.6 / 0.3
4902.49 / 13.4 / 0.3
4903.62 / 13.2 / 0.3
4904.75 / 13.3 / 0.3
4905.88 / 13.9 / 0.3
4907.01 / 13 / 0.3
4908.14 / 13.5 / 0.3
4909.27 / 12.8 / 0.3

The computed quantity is 14.1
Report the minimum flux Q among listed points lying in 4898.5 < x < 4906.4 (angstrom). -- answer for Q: 13.2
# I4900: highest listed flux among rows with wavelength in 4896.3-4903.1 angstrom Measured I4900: 13.9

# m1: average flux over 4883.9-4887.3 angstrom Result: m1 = 13.2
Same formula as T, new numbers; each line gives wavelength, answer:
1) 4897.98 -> 13.4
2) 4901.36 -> 13.6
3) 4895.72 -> 13.5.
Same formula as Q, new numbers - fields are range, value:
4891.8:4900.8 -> 12.9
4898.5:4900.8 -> 13.3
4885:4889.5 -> 13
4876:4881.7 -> 13.5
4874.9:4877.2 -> 14.1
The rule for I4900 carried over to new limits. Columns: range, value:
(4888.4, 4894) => 13.6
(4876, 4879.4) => 14.1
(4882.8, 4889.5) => 13.5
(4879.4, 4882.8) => 13.8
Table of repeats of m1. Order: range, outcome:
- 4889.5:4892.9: 13.3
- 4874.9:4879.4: 14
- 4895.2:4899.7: 13.4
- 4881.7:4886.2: 13.4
